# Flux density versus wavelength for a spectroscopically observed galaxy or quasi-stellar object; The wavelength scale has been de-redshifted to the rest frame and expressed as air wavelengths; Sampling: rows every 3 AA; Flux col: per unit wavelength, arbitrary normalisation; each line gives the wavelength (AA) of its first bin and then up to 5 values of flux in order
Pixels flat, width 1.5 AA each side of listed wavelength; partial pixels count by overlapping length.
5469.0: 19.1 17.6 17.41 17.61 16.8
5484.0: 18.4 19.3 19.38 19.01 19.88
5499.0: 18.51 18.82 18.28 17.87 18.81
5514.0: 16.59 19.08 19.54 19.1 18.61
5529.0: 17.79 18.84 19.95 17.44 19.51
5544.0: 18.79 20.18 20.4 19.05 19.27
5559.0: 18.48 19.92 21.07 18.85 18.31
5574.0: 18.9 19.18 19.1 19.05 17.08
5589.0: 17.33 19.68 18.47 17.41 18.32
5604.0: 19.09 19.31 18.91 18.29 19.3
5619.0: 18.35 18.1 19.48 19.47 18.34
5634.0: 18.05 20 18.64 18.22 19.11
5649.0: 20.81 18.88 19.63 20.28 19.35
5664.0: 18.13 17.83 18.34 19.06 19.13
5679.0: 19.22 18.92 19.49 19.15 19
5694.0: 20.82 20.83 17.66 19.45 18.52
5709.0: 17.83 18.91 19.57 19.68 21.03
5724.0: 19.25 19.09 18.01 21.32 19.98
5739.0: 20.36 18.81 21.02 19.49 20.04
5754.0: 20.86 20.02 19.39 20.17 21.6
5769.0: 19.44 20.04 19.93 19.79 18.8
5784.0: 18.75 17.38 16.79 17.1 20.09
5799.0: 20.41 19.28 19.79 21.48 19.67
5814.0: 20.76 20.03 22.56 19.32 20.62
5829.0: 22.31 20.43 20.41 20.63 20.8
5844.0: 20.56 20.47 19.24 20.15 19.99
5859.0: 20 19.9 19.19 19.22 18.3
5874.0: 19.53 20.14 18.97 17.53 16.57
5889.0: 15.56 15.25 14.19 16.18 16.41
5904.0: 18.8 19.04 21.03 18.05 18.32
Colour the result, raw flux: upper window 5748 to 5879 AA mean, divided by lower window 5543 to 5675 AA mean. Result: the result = 1.05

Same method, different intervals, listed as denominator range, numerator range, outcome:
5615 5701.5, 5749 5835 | 1.04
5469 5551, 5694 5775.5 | 1.06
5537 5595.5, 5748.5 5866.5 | 1.05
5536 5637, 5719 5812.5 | 1.04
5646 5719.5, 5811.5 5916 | 1.00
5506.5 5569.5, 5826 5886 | 1.04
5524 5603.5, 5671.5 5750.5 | 1.03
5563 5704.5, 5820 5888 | 1.04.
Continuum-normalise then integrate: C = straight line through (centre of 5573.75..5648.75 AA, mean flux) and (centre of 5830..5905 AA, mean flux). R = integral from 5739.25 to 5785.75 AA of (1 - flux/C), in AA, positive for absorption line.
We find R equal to -2.81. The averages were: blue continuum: 18.7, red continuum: 18.8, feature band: 19.9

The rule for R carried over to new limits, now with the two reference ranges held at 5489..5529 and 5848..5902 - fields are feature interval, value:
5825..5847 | -3.1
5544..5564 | -1.0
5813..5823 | -1.4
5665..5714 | -1.5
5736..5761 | -2.3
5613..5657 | -1.2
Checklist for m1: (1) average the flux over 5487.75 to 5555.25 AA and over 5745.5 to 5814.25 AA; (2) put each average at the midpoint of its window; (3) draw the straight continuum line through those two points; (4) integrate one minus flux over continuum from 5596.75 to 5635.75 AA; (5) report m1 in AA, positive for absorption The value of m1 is 1.0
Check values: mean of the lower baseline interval 18.9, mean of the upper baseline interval 19.6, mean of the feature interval 18.7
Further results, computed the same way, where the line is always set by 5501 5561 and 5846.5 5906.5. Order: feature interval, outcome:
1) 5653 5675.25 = -0.4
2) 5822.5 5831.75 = -1.3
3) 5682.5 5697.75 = -1.0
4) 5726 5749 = -1.6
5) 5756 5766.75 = -1.0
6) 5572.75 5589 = 0.2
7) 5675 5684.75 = -0.3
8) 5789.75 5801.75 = -0.3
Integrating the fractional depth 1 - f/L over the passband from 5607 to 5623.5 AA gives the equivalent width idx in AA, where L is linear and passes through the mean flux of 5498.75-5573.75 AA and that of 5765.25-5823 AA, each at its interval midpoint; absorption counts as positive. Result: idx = 0.4 AA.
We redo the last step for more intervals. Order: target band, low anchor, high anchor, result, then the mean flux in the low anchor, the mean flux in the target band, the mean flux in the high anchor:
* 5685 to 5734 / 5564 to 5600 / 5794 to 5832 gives 0.7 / 18.7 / 19.4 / 20.5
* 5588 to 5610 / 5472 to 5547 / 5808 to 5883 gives 0.5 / 18.6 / 18.6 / 20.1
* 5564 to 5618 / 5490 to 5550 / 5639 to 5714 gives 0.6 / 18.8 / 18.7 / 19.1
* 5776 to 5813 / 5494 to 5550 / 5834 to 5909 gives -0.9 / 18.8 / 19.1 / 18.7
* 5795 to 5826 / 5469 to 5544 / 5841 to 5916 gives -3.0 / 18.5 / 20.4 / 18.6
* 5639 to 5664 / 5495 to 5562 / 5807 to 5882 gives 0.1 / 18.9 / 19.3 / 20.2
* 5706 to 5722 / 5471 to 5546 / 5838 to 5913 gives -0.6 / 18.5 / 19.3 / 18.7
